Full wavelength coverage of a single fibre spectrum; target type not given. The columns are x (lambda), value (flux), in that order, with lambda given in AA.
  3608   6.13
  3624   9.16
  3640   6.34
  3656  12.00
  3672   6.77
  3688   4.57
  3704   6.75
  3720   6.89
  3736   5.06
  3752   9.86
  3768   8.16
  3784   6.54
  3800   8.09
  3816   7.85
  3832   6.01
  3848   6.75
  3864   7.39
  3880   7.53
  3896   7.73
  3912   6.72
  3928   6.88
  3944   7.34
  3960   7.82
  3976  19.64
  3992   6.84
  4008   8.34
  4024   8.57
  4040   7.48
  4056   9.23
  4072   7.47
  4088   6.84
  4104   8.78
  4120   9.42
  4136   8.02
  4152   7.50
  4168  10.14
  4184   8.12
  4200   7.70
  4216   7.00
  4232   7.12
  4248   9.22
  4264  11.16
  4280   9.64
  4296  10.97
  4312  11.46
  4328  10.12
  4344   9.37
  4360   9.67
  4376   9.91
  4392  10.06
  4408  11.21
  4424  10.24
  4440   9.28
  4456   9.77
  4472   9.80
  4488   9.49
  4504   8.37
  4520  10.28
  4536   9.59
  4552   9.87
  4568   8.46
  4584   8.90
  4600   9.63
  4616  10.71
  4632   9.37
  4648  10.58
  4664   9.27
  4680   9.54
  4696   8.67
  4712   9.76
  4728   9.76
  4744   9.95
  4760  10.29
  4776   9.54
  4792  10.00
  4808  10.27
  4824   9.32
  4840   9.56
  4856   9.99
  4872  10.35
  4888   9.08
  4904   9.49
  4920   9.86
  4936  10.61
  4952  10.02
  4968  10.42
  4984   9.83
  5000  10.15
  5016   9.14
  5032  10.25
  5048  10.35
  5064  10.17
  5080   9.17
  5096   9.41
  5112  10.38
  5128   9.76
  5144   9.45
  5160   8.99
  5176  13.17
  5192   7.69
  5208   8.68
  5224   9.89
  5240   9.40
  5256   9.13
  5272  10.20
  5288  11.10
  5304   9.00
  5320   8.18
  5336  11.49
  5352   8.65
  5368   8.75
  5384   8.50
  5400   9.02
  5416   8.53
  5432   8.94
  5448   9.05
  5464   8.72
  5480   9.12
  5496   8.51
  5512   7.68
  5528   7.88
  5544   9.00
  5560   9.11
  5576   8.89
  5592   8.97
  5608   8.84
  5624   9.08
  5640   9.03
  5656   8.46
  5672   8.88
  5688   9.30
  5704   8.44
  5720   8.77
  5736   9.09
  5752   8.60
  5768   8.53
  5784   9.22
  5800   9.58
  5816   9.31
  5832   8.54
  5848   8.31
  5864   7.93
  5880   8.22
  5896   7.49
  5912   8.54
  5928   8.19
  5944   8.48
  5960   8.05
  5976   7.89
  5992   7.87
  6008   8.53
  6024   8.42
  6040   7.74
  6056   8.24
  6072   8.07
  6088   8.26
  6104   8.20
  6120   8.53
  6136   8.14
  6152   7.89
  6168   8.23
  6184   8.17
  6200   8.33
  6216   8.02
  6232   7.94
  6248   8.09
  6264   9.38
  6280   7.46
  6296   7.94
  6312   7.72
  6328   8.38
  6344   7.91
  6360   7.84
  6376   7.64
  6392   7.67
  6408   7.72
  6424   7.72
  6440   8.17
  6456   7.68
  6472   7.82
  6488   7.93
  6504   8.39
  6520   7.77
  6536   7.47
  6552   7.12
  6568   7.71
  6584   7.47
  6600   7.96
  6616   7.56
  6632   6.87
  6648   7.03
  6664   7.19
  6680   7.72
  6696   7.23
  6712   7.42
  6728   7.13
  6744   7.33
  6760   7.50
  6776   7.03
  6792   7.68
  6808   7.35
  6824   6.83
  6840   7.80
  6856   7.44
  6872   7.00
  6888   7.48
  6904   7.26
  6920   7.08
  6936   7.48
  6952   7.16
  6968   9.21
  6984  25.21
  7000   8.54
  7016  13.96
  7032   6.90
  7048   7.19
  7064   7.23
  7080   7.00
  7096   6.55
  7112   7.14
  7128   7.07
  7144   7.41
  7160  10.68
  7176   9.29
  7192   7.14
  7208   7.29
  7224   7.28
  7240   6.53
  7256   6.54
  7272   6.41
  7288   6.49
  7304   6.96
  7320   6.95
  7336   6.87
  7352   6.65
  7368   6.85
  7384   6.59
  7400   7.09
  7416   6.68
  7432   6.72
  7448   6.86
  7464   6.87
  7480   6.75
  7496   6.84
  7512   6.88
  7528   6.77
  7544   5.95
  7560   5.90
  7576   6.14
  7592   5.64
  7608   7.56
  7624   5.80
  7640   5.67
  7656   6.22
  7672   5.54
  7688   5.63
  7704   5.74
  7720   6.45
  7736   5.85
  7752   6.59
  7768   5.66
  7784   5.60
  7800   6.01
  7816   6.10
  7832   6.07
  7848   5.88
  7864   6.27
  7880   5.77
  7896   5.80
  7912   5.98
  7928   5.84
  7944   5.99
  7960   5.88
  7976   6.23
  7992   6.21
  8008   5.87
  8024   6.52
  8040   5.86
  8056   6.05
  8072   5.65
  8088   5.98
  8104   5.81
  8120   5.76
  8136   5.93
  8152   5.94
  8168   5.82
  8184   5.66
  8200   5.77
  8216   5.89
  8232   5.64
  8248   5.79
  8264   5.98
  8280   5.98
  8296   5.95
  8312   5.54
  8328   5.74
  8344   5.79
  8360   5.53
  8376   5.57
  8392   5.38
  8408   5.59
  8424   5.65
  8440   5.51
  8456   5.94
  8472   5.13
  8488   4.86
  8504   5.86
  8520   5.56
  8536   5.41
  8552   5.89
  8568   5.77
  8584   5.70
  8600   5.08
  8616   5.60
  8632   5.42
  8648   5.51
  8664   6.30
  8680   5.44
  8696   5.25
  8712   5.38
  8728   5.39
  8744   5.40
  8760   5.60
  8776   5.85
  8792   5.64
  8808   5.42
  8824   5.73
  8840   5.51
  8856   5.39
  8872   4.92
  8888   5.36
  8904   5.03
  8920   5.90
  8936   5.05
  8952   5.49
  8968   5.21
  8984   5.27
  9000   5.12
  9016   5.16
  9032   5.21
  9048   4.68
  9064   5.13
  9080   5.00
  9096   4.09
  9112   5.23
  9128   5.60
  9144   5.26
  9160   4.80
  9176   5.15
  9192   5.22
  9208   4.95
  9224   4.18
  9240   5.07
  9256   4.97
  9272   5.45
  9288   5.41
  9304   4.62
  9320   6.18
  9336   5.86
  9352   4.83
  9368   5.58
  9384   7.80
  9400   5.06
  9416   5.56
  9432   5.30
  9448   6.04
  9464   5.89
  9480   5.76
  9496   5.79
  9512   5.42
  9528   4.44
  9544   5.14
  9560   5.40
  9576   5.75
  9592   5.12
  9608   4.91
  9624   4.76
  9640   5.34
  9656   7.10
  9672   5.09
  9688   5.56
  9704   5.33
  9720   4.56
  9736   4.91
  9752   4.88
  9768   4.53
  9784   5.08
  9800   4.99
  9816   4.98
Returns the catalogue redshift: 0.065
